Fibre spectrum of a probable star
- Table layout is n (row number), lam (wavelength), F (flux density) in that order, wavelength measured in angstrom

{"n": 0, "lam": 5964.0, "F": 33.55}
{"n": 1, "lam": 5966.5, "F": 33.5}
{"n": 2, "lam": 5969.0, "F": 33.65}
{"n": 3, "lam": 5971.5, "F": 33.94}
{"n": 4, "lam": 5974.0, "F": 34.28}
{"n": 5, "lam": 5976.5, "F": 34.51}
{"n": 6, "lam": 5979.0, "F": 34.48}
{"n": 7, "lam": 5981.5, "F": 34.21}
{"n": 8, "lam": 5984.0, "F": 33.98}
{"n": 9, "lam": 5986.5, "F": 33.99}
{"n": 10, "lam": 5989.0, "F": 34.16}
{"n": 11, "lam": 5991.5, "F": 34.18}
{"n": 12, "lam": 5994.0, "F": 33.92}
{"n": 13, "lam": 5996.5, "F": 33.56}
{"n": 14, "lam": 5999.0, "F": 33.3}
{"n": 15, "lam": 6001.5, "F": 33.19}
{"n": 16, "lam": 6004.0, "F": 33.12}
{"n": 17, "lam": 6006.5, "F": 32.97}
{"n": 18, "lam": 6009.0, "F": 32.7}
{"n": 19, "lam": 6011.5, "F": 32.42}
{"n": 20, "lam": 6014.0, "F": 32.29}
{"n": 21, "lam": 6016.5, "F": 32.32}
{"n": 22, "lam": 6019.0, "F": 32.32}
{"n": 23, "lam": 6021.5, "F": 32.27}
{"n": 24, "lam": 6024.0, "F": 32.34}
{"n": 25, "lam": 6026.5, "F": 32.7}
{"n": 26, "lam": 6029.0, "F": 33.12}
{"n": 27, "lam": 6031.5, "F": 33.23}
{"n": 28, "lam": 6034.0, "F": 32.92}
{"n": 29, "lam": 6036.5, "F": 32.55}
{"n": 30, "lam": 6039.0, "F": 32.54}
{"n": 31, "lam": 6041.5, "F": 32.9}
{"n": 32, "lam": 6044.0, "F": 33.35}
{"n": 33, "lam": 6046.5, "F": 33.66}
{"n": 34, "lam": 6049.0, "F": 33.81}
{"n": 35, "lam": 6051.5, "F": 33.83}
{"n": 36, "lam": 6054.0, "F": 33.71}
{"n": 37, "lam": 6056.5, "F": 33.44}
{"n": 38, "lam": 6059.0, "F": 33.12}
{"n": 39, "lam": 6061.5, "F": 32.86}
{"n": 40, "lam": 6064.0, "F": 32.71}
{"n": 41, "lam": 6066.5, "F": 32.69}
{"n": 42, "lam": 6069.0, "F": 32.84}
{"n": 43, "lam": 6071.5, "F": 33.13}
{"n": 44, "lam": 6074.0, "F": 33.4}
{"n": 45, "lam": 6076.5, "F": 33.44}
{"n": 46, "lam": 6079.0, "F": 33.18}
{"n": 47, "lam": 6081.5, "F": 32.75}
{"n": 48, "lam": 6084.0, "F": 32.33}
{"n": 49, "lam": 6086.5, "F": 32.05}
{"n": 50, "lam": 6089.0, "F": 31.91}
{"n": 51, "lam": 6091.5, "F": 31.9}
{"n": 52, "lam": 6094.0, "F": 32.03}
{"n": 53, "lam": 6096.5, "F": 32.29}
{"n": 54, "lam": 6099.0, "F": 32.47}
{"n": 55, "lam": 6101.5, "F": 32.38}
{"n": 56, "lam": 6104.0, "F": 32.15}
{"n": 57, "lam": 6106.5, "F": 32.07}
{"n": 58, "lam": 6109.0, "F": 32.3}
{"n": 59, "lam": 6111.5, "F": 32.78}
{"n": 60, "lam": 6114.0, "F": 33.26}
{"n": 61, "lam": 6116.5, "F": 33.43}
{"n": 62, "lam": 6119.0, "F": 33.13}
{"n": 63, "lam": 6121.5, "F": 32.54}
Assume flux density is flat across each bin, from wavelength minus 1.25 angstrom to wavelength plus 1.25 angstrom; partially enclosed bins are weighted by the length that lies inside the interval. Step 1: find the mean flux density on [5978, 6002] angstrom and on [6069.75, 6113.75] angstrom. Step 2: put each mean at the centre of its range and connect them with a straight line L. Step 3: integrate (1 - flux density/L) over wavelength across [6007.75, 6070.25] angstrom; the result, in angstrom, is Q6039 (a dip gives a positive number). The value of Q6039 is 0.6 angstrom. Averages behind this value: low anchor 33.9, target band 32.9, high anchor 32.5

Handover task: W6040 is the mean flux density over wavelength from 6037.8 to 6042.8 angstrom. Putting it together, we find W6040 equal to 32.7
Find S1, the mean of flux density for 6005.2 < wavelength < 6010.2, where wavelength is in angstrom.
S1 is 32.8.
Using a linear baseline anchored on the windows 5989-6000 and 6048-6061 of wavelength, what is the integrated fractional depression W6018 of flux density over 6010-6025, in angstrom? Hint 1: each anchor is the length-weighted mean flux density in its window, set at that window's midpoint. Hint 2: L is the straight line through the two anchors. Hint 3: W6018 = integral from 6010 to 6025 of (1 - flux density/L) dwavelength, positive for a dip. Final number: 0.6 angstrom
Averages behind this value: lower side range 33.8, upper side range 33.5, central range 32.3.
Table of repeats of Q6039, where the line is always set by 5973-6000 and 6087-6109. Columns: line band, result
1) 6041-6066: -0.32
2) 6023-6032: 0.14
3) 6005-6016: 0.35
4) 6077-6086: -0.09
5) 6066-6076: -0.14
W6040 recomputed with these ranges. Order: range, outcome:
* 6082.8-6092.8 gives 32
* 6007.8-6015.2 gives 32.5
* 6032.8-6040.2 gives 32.7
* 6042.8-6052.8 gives 33.7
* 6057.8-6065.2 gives 32.9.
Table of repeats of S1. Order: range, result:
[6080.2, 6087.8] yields 32.4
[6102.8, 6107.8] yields 32.1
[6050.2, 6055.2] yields 33.8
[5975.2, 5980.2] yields 34.5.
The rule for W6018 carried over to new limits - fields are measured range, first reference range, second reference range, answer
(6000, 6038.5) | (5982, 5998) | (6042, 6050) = 1.19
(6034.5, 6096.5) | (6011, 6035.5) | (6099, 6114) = -0.76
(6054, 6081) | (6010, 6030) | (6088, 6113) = -0.64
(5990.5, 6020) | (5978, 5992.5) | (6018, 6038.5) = 0.40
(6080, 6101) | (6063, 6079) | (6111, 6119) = 0.56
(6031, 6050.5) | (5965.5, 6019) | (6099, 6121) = 0.03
